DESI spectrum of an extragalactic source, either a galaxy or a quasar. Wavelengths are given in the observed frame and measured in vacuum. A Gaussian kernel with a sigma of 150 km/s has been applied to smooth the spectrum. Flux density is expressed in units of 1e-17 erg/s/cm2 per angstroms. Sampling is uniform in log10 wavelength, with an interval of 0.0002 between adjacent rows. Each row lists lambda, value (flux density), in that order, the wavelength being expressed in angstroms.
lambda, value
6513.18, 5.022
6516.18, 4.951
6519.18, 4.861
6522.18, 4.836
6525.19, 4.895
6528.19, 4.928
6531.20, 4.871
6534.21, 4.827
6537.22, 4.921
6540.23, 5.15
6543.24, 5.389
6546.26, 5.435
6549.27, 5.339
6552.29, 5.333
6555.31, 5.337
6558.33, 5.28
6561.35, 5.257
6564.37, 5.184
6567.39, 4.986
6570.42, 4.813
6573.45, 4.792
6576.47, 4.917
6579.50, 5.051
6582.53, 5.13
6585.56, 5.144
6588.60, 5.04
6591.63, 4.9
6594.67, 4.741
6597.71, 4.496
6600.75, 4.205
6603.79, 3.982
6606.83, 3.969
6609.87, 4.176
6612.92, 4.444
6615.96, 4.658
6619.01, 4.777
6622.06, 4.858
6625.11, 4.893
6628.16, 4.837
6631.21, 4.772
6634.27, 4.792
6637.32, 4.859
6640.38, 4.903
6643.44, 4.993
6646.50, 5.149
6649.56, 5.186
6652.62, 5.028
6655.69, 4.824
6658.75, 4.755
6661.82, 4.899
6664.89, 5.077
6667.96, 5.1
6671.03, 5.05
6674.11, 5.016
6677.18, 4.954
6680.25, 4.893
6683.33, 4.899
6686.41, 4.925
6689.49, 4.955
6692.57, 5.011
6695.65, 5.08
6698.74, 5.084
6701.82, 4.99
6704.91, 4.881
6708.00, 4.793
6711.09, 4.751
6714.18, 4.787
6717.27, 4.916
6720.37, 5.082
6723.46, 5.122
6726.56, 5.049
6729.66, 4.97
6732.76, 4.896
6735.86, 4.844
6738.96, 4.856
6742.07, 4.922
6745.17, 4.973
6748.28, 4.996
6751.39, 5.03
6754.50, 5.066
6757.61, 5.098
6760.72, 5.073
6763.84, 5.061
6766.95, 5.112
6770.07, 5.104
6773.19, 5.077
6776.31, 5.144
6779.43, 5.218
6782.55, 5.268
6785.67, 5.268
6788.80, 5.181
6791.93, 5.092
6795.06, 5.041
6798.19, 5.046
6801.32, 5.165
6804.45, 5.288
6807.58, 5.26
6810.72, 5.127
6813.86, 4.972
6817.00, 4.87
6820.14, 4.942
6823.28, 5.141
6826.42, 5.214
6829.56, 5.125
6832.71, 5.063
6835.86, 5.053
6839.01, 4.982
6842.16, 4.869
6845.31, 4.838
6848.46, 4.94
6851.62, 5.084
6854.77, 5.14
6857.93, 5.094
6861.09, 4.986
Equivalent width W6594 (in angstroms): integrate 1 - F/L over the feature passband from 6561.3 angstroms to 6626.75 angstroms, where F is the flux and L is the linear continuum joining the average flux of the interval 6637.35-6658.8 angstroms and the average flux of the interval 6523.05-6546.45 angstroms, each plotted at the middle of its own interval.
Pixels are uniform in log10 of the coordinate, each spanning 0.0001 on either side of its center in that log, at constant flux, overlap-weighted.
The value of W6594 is 3.52 angstroms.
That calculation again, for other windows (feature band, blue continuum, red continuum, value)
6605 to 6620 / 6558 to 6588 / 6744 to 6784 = 2.00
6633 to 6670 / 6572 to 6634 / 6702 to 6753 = -1.41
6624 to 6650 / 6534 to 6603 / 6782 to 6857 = 0.60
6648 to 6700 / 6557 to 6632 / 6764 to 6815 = -0.63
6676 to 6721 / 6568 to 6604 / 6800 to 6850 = -0.10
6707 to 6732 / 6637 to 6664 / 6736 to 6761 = 0.23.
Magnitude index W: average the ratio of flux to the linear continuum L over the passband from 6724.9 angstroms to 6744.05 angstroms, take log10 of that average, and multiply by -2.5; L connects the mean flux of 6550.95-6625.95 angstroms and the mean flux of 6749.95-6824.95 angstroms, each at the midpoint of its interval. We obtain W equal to 0.02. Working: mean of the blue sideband 4.81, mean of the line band 4.92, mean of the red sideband 5.11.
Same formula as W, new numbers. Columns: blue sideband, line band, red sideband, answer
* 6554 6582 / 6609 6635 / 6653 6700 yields 0.07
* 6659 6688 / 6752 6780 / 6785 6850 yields -0.01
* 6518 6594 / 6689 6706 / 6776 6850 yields 0.01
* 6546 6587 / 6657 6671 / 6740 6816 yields 0.03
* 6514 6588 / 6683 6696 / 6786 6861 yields 0.02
